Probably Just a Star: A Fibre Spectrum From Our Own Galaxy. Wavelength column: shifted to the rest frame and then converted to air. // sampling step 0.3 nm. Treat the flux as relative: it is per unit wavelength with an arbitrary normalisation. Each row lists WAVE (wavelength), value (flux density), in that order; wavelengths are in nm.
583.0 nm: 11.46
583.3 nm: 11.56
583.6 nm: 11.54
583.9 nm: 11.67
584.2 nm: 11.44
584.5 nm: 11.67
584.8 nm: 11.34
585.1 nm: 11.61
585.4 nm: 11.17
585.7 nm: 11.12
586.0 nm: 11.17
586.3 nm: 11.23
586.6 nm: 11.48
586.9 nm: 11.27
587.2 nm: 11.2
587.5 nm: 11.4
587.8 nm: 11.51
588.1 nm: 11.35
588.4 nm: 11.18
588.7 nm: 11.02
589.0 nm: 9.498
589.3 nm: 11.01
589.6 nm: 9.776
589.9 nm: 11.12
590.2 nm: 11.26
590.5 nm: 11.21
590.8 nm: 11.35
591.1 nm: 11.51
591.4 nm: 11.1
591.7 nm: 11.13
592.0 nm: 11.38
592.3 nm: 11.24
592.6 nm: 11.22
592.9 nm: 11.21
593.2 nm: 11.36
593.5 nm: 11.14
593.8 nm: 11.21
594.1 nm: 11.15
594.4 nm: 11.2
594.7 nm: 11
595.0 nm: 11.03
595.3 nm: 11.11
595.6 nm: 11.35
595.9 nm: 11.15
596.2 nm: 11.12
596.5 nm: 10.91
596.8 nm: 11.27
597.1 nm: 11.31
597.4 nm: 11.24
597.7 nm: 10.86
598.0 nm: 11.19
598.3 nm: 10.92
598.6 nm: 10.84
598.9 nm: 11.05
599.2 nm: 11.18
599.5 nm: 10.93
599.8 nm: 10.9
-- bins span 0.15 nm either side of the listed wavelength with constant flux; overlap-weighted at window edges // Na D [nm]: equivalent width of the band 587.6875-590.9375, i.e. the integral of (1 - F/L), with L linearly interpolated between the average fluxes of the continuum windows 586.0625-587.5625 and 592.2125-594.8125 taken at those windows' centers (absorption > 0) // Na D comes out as 0.10 nm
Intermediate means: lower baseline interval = 11.3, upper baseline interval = 11.2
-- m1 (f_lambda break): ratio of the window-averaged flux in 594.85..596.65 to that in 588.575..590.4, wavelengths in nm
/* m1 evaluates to 1.0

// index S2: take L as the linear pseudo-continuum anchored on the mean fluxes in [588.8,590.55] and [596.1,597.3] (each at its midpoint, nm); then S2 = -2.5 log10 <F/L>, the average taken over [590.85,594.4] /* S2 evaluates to -0.04 mag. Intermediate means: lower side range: 10.6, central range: 11.2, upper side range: 11.2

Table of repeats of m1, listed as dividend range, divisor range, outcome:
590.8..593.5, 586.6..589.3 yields 1.02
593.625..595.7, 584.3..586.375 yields 0.98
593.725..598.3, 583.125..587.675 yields 0.98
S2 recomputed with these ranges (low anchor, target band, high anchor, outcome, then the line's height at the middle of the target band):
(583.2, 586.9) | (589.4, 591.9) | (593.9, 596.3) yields 0.02 mag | 11.3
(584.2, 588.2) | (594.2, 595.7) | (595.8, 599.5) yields 0.00 mag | 11.1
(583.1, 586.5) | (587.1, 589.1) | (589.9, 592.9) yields 0.03 mag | 11.3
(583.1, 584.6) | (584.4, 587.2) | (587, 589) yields 0.00 mag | 11.4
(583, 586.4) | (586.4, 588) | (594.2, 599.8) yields 0.00 mag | 11.3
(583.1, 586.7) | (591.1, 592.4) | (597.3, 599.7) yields 0.00 mag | 11.2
